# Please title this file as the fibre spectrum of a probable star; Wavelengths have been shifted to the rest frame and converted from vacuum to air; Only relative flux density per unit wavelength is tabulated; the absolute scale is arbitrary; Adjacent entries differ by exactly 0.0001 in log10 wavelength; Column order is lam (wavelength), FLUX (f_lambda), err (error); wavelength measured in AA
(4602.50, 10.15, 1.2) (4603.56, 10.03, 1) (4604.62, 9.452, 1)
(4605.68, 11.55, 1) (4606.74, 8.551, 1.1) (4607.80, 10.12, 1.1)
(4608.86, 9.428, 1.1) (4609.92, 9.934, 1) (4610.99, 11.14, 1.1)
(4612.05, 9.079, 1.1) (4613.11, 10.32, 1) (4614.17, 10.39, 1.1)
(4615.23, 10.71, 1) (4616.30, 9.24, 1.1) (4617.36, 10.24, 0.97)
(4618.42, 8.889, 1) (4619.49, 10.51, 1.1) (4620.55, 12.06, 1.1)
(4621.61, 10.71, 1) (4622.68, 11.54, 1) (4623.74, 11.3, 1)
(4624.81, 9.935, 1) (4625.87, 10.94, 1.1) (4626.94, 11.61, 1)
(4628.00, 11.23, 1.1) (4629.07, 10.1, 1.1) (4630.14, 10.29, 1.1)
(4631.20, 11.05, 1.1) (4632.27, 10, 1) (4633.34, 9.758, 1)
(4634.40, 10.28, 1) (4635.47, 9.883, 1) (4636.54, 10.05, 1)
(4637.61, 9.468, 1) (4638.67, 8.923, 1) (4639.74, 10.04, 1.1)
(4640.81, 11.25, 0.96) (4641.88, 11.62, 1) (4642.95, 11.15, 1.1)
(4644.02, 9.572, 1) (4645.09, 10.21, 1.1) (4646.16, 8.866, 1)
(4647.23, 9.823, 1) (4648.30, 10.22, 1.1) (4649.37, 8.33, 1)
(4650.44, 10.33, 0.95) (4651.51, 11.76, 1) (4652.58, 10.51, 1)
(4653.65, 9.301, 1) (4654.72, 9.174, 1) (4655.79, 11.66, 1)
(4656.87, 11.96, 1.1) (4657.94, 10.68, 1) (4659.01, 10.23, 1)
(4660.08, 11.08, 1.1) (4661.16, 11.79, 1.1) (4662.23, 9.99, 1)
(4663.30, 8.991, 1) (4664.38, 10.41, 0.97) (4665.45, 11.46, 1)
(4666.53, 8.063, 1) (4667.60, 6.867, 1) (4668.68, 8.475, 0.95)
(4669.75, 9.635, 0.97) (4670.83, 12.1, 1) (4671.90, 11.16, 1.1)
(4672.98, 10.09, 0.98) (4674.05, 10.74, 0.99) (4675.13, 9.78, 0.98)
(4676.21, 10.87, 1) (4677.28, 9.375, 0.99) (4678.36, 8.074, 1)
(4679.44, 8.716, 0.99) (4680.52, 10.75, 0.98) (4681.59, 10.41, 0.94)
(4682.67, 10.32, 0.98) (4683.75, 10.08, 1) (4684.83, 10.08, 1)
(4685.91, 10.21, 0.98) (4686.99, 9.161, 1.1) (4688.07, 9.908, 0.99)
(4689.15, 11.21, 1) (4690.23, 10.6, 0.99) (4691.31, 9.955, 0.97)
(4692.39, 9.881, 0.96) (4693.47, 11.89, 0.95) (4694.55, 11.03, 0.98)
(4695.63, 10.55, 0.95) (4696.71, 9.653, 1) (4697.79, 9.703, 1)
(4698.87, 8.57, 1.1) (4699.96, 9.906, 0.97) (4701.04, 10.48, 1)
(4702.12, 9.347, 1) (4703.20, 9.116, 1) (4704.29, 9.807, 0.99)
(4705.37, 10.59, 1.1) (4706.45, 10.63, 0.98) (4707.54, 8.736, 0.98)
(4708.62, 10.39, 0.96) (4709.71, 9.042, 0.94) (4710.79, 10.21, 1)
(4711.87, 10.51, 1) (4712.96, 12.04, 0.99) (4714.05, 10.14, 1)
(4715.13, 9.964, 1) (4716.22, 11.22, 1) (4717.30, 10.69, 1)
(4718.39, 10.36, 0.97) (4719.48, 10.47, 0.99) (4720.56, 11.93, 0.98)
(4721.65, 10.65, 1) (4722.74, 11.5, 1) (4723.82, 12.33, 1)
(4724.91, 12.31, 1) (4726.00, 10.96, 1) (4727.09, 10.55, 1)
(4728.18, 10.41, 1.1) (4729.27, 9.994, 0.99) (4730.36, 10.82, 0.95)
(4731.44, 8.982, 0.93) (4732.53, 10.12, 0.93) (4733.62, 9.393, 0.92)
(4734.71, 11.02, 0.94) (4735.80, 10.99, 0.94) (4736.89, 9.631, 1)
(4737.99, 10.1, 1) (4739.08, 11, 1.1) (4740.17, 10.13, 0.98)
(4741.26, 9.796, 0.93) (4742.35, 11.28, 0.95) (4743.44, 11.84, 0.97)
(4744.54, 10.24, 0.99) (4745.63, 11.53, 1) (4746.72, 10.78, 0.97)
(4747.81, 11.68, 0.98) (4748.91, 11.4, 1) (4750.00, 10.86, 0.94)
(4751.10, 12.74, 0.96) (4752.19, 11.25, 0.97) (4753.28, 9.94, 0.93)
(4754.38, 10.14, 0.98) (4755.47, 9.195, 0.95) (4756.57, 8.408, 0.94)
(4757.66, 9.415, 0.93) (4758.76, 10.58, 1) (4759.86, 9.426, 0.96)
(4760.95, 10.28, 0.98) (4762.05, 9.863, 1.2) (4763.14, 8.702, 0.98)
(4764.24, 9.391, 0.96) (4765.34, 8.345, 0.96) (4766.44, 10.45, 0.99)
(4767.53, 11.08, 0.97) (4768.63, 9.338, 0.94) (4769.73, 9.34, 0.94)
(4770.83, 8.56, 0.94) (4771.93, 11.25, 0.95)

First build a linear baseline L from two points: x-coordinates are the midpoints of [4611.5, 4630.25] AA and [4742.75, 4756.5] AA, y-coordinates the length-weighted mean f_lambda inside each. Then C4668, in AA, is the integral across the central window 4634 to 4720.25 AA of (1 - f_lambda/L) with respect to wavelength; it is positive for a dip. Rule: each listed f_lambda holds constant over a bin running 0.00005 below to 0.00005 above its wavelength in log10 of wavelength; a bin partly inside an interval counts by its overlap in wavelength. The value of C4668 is 4.3 AA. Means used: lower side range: 10.5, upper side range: 10.9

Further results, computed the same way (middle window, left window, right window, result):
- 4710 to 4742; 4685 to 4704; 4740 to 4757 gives -0.5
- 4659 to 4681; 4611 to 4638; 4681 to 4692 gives 0.7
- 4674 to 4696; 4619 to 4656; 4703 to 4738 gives 0.6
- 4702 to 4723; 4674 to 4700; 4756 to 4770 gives -1.0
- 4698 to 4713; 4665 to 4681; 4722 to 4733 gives 0.7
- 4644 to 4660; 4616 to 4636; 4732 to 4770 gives 0.4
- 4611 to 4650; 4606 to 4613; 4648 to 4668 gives -1.2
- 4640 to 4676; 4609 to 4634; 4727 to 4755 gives 1.0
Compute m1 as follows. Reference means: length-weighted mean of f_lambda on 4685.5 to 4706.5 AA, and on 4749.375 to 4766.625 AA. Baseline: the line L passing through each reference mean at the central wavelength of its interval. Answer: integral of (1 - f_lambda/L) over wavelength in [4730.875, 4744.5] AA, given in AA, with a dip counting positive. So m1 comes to -0.50 AA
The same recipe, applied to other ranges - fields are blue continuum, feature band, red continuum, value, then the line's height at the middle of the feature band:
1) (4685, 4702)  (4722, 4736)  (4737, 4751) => 0.0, 10.7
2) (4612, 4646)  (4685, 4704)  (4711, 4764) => 0.8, 10.5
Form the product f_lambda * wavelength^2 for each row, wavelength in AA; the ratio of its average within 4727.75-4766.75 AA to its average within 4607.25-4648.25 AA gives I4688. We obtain 1.0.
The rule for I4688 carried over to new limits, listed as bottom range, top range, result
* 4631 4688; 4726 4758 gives 1.08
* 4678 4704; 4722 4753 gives 1.11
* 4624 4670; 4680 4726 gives 1.05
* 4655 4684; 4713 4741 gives 1.08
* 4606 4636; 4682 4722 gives 1.03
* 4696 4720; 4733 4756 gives 1.08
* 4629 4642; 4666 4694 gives 1.00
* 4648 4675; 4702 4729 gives 1.06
